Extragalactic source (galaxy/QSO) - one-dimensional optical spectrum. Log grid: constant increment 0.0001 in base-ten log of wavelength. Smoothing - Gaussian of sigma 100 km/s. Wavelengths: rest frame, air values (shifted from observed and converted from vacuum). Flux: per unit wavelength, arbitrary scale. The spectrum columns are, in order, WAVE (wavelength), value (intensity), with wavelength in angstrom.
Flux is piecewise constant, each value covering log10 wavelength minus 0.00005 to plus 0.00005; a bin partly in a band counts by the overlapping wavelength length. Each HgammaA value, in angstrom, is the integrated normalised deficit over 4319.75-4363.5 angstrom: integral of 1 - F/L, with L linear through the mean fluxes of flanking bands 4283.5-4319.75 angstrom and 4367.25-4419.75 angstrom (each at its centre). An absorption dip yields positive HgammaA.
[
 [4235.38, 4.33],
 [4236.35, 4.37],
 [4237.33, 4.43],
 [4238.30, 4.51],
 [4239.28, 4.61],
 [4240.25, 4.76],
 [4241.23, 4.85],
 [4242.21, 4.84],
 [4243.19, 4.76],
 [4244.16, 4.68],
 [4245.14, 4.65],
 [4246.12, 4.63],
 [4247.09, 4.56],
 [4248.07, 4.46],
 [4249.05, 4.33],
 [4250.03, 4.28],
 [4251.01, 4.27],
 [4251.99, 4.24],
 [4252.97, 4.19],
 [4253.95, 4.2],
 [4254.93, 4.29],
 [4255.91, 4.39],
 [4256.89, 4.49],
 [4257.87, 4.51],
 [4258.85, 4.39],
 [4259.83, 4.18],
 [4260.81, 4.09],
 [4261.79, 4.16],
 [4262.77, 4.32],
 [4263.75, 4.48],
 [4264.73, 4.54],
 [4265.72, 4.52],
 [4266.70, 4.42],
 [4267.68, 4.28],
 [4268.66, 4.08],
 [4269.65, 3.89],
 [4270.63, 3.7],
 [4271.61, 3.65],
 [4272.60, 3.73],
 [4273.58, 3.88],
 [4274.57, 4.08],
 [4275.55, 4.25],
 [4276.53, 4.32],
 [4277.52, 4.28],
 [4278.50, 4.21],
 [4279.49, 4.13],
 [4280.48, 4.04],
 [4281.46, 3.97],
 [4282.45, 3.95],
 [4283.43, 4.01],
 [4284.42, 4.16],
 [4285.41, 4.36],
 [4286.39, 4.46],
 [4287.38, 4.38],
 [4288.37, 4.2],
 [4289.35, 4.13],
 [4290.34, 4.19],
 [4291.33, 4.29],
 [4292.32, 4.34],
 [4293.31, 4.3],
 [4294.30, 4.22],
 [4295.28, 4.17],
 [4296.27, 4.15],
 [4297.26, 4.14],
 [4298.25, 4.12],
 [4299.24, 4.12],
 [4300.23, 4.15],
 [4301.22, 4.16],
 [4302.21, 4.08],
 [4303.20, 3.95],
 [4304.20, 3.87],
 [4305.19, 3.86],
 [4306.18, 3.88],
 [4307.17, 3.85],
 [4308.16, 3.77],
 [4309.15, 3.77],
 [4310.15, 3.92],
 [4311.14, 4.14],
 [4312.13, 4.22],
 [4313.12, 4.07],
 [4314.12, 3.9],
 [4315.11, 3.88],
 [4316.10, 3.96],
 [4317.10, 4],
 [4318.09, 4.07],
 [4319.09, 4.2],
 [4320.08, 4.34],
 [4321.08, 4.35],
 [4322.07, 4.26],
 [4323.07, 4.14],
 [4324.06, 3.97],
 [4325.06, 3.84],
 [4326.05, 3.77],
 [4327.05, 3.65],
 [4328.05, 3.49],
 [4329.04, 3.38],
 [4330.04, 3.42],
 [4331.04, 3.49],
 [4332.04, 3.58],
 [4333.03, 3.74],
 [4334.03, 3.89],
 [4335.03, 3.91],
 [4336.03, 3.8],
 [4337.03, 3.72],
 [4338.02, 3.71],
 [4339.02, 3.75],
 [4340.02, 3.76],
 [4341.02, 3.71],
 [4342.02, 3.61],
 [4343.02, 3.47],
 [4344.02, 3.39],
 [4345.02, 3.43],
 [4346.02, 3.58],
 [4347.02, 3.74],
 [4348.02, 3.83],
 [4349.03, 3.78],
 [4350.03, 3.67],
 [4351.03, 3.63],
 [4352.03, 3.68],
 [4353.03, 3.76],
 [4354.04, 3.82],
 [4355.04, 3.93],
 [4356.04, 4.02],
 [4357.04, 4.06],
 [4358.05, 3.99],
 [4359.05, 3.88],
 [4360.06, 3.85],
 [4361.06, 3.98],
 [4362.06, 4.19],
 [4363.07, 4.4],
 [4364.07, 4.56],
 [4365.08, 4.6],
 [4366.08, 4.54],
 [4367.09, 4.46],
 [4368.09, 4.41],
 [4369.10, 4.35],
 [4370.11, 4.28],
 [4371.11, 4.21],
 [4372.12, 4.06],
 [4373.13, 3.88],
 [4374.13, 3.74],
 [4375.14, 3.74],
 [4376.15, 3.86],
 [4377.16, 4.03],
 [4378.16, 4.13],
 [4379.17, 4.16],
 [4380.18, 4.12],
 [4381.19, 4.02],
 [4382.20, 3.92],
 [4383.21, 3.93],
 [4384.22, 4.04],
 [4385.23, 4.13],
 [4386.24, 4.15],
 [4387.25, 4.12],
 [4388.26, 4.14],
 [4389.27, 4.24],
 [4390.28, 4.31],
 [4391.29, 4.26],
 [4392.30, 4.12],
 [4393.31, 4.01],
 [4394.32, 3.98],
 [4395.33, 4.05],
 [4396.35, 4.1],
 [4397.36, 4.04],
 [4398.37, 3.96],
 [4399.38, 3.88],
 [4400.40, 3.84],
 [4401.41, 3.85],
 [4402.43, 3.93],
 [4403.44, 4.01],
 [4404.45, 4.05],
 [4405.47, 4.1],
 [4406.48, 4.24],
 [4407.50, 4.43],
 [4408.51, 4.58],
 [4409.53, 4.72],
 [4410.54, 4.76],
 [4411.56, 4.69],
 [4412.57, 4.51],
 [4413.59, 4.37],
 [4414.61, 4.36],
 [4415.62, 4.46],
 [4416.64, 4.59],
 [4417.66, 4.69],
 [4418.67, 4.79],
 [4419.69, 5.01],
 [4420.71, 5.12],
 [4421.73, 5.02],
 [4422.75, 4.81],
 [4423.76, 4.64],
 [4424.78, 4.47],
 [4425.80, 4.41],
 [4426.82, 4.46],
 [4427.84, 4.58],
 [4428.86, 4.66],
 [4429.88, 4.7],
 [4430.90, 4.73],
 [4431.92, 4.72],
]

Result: 3.6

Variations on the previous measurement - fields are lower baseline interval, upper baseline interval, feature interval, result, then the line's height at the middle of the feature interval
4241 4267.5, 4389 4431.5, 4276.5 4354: 8.36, 4.42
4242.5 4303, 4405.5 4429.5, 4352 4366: 1.21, 4.46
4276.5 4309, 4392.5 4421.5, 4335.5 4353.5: 2.34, 4.22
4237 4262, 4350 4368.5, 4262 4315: 2.60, 4.32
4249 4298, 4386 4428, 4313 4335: 1.97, 4.26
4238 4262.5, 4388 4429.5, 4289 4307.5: 1.35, 4.43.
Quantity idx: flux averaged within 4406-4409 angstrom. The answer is 4.42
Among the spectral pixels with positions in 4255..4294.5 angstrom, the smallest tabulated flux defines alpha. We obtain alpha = 3.65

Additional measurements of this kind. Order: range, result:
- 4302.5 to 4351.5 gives 3.38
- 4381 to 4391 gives 3.92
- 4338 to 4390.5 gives 3.39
